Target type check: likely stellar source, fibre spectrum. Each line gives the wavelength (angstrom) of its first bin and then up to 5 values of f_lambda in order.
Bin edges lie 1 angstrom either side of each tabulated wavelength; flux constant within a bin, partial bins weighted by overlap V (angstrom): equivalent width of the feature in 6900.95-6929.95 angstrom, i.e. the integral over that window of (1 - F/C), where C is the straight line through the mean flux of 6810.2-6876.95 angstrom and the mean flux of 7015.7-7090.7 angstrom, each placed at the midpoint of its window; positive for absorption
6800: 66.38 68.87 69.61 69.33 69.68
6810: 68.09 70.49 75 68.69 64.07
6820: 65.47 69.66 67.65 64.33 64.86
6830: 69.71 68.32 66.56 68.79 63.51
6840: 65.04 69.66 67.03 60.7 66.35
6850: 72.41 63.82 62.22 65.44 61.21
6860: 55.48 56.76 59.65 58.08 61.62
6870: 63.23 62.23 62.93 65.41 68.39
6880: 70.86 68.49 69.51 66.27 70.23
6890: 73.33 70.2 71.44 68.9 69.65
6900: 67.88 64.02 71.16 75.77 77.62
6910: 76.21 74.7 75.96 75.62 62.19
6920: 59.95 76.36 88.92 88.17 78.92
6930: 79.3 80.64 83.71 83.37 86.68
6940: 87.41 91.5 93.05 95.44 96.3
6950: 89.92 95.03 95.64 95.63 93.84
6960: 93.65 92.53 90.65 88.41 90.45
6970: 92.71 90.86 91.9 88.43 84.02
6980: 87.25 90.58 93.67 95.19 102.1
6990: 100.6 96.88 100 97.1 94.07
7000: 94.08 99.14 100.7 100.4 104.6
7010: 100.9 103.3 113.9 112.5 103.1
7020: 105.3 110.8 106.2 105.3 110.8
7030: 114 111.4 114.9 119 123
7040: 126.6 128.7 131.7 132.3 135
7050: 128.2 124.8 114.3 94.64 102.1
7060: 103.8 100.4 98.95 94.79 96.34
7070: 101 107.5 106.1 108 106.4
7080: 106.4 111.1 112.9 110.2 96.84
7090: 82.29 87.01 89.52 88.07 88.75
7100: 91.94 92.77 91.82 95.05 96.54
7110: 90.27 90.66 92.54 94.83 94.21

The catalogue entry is 2.12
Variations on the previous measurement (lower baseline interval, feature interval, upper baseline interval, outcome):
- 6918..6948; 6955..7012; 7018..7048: 3.20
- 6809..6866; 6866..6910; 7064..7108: 2.33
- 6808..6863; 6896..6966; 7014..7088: 3.21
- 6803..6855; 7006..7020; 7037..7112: -1.50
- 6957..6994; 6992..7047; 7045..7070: -3.95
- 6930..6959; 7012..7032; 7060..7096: -2.63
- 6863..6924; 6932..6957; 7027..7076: -2.24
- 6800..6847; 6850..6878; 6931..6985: 4.67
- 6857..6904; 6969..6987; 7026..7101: -0.47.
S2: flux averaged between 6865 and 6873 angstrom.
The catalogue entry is 61.3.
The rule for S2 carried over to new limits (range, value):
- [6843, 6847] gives 63.9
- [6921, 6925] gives 82.6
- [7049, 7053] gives 126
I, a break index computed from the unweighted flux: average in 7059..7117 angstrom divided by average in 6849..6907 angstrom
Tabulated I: 1.48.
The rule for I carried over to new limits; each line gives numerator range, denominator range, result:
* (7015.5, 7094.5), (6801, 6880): 1.67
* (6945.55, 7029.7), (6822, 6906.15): 1.48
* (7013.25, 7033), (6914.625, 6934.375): 1.42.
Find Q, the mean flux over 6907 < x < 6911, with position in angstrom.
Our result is 76.9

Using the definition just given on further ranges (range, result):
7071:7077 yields 107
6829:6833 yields 69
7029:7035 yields 113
